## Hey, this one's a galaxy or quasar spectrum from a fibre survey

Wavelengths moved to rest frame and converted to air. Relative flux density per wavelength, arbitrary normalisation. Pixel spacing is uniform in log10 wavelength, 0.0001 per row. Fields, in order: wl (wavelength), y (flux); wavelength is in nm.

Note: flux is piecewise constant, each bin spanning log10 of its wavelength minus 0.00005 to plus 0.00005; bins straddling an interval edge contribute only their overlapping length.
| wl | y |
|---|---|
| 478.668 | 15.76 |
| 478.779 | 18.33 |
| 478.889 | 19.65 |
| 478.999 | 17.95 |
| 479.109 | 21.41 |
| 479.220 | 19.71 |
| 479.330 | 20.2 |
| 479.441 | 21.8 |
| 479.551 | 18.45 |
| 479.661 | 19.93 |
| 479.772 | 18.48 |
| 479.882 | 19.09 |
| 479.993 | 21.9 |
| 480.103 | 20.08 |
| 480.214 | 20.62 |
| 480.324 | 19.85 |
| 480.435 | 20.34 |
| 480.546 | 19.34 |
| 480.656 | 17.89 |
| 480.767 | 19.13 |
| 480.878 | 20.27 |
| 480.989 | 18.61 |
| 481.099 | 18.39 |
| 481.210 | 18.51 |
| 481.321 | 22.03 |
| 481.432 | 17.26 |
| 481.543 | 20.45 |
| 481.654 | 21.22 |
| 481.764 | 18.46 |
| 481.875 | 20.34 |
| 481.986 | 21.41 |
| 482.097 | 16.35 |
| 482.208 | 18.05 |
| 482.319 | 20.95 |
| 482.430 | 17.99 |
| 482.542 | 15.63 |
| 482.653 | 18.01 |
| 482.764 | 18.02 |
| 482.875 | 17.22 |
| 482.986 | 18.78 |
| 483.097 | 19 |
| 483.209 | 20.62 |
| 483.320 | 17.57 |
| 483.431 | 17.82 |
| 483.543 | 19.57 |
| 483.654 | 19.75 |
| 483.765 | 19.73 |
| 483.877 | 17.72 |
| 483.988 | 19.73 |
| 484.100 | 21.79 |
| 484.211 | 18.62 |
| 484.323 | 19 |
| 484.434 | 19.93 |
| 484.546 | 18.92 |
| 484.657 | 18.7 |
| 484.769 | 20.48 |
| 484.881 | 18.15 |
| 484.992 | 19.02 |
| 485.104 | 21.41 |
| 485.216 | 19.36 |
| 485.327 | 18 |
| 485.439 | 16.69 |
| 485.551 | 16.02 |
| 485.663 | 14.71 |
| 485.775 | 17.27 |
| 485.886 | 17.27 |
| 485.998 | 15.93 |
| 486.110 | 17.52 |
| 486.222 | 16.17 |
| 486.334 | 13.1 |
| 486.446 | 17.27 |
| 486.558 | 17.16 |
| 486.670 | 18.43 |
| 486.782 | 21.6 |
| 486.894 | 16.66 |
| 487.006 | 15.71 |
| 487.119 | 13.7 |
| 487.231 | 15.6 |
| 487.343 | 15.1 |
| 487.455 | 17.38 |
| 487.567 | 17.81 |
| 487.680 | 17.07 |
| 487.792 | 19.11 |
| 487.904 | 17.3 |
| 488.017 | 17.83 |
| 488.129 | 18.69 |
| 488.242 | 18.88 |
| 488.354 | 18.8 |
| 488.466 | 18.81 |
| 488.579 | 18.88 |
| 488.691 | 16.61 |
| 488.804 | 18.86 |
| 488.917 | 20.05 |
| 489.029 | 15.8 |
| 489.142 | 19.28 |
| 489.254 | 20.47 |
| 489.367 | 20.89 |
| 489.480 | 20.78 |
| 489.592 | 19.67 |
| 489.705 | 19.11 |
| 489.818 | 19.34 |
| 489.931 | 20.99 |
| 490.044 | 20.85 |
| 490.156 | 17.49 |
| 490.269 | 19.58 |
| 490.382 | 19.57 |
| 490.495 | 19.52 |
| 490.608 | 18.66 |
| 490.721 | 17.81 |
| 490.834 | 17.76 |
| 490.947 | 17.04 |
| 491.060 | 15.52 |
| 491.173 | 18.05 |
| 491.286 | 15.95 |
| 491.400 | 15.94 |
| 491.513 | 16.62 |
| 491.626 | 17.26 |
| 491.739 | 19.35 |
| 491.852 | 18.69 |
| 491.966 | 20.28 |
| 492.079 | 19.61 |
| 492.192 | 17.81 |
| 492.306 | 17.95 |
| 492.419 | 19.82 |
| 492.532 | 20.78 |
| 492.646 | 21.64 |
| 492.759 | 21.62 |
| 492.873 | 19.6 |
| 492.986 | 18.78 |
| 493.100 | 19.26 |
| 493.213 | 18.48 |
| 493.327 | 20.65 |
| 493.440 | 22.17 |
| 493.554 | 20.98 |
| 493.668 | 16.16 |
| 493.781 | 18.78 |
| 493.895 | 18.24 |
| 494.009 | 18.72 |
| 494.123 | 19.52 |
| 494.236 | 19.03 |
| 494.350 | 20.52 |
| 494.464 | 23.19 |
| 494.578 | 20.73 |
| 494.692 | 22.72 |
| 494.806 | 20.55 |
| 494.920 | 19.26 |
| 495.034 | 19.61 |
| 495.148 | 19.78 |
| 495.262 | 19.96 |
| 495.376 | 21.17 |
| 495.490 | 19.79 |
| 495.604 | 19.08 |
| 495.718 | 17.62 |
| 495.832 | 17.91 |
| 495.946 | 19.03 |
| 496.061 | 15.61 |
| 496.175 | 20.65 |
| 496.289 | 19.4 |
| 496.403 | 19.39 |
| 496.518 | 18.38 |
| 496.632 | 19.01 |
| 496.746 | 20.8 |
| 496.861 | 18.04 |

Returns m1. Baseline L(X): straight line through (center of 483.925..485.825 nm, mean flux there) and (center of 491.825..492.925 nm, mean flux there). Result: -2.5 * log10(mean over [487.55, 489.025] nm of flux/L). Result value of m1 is 0.05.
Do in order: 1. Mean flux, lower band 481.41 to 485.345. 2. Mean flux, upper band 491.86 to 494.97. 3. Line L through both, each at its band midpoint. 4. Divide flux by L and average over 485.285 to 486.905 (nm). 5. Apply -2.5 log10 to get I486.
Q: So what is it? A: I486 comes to 0.14 mag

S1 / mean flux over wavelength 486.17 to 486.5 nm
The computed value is 15.5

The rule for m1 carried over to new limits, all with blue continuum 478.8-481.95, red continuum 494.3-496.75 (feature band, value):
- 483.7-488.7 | 0.11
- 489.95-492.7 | 0.07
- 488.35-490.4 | 0.02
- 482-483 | 0.10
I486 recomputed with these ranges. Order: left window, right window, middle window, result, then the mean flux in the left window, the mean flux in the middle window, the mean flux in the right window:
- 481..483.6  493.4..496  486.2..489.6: 0.08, 18.9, 17.8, 19.7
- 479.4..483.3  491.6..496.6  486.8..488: 0.16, 19.2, 16.7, 19.5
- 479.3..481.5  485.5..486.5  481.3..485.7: -0.07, 19.6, 18.9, 16.1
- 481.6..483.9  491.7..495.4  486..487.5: 0.16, 18.8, 16.5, 19.9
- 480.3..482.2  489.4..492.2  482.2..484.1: 0.03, 19.4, 18.7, 18.6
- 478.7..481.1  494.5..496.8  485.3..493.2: 0.08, 19.6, 18.1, 19.6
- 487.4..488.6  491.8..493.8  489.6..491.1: 0.01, 18.2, 18.8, 19.6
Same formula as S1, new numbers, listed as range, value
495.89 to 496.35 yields 18.7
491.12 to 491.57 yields 16.6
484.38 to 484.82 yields 19.5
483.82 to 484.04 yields 18.7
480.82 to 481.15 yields 19.1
